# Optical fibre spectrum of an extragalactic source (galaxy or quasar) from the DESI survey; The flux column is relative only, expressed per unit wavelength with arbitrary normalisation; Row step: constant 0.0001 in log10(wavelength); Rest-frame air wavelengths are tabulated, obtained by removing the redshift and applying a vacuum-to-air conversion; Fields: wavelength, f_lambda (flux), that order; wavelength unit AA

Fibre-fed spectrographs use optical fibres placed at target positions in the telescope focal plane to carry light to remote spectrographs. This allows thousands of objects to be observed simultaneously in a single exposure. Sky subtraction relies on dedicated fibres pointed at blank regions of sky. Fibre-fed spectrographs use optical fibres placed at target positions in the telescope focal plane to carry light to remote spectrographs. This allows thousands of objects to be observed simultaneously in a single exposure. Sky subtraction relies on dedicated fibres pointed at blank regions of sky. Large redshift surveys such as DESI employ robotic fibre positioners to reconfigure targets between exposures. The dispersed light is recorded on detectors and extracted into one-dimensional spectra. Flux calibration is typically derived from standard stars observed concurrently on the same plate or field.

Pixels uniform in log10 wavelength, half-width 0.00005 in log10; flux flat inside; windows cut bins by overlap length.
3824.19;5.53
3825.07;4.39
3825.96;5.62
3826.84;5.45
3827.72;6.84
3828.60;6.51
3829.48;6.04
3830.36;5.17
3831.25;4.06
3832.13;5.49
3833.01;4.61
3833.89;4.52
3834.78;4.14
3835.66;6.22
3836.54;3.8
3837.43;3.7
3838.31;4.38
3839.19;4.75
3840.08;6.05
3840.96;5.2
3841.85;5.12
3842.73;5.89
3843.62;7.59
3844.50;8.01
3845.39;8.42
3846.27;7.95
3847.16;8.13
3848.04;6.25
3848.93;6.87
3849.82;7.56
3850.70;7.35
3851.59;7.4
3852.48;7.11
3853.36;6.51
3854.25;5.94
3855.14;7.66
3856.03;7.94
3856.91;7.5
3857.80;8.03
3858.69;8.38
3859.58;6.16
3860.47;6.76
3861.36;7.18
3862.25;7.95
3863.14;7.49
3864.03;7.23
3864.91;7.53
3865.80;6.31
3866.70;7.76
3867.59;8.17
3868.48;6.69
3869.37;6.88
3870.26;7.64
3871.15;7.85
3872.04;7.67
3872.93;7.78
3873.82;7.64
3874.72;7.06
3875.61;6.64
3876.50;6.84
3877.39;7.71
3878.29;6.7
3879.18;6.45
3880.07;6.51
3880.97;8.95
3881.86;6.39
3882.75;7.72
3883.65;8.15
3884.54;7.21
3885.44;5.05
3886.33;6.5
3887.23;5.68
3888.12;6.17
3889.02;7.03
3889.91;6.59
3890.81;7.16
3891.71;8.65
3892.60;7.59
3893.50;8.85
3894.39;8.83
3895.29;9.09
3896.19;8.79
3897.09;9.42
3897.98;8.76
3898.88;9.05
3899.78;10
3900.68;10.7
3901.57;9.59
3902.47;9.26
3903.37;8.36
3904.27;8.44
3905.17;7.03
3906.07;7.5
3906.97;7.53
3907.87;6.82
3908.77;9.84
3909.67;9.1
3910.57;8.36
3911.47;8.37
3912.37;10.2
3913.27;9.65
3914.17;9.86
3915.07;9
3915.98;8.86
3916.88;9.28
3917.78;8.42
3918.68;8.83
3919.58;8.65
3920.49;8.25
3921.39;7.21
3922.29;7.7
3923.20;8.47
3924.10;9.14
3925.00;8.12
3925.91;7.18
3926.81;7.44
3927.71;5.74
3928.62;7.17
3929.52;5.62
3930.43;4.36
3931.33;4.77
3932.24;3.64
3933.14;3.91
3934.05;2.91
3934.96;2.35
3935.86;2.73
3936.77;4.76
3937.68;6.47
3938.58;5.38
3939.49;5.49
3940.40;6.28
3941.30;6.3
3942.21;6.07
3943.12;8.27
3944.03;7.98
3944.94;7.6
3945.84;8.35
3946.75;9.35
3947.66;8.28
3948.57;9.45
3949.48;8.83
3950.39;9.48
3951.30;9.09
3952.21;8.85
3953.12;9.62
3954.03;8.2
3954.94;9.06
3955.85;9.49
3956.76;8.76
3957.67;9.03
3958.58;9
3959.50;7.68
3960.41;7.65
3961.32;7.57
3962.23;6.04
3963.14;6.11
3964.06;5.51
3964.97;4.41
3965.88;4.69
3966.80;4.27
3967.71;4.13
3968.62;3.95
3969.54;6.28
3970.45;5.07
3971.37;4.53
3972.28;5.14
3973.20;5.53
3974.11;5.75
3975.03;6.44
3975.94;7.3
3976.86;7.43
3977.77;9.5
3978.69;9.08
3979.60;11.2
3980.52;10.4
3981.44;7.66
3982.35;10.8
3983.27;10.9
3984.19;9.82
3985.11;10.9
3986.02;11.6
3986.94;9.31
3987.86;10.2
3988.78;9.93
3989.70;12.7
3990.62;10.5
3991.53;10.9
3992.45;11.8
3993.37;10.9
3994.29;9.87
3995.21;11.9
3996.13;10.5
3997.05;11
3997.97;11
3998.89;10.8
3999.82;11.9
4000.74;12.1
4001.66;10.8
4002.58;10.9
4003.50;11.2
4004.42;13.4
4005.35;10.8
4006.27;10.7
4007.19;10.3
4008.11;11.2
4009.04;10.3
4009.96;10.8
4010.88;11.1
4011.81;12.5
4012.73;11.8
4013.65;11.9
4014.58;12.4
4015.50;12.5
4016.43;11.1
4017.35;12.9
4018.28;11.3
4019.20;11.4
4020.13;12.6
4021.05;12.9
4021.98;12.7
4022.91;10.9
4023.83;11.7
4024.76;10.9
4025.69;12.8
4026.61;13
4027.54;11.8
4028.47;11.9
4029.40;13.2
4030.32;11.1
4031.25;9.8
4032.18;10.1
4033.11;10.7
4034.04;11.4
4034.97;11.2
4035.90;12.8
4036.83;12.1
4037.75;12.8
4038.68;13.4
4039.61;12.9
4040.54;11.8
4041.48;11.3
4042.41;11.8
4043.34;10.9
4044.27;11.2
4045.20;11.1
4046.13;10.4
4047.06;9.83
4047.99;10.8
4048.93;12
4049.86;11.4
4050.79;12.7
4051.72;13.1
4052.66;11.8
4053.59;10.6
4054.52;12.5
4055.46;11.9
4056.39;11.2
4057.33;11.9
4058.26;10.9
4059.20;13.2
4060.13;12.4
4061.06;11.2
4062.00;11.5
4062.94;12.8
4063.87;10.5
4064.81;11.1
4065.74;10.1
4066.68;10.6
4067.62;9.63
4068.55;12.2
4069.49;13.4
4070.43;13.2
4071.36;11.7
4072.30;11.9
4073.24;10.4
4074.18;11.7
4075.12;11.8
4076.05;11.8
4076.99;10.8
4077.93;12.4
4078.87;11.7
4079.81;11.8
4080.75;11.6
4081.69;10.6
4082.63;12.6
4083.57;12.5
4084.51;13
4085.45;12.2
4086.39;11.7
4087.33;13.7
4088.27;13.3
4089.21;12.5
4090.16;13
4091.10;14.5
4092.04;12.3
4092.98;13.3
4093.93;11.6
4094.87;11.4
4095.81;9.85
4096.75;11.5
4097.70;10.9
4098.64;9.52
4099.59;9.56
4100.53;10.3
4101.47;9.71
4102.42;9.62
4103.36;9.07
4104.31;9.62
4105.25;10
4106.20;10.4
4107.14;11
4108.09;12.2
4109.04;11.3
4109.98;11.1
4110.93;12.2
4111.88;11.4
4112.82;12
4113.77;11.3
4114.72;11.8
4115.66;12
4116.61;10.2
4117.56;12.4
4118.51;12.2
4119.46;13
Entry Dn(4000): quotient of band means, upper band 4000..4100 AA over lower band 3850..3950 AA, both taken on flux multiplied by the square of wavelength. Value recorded 1.7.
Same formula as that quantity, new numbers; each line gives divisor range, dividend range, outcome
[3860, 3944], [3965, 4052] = 1.50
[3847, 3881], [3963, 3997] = 1.22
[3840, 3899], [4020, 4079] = 1.74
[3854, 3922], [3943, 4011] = 1.19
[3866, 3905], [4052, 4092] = 1.69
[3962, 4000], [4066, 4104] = 1.43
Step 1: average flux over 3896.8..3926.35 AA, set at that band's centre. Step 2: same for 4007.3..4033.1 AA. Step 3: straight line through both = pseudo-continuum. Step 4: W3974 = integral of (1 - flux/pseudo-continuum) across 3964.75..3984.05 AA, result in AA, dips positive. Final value 6.5 AA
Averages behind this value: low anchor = 8.69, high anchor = 11.7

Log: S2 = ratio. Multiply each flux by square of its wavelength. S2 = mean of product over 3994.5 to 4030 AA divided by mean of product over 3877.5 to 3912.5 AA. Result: 1.55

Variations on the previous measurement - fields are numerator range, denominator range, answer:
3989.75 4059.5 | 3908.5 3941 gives 1.74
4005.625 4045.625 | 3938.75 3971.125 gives 1.67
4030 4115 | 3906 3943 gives 1.77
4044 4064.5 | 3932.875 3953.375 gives 1.78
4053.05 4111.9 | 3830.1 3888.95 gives 1.92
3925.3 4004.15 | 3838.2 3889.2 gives 1.19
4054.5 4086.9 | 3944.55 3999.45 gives 1.44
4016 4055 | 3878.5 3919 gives 1.53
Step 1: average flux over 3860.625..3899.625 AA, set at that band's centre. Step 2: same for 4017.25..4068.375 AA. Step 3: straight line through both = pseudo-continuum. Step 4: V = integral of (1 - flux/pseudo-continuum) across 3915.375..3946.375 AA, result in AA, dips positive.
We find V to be 7.6 AA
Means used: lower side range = 7.49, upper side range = 11.6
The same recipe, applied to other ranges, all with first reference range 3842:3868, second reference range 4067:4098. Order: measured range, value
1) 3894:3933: 1.5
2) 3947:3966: 2.8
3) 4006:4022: -1.6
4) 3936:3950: 3.0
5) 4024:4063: -1.7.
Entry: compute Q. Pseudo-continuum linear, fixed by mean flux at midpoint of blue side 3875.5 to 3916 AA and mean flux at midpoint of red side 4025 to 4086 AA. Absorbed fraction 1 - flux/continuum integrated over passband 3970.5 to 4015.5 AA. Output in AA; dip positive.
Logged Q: 0.6 AA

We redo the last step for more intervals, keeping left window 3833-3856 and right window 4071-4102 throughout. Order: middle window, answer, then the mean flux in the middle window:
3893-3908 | -2.45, 8.74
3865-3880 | -0.73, 7.22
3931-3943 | 5.12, 4.79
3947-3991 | 4.91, 8.07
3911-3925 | -1.51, 8.77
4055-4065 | -0.52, 11.7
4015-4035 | -2.72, 11.7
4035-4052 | -1.61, 11.8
